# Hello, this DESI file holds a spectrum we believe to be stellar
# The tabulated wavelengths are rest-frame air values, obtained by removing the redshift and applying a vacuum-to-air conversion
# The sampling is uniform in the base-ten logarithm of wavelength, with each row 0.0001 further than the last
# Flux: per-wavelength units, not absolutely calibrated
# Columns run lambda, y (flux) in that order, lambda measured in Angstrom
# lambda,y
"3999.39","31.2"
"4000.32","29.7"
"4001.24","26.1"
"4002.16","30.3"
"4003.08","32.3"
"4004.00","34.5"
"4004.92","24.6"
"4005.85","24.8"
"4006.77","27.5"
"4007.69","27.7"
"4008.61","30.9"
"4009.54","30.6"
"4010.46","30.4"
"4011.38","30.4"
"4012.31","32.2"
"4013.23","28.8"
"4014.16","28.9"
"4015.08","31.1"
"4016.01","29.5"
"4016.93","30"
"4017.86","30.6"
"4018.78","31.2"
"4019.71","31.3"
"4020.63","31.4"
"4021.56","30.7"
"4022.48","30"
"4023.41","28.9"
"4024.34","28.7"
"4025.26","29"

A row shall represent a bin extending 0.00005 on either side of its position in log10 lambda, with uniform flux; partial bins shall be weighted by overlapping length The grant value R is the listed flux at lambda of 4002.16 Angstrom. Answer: 30.3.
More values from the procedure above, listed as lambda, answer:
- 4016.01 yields 29.5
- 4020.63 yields 31.4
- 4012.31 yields 32.2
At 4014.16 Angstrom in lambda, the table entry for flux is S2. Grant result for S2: 28.9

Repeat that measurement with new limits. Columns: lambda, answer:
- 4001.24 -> 26.1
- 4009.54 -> 30.6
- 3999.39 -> 31.2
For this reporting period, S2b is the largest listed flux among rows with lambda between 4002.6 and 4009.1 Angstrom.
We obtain 34.5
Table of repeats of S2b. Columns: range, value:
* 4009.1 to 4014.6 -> 32.2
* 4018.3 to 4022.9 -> 31.4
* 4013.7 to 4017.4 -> 31.1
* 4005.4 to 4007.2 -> 27.5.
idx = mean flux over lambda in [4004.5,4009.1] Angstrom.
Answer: 27.1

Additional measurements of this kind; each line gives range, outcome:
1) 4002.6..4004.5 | 33.3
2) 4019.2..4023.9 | 30.4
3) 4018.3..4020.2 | 31.4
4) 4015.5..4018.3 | 30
